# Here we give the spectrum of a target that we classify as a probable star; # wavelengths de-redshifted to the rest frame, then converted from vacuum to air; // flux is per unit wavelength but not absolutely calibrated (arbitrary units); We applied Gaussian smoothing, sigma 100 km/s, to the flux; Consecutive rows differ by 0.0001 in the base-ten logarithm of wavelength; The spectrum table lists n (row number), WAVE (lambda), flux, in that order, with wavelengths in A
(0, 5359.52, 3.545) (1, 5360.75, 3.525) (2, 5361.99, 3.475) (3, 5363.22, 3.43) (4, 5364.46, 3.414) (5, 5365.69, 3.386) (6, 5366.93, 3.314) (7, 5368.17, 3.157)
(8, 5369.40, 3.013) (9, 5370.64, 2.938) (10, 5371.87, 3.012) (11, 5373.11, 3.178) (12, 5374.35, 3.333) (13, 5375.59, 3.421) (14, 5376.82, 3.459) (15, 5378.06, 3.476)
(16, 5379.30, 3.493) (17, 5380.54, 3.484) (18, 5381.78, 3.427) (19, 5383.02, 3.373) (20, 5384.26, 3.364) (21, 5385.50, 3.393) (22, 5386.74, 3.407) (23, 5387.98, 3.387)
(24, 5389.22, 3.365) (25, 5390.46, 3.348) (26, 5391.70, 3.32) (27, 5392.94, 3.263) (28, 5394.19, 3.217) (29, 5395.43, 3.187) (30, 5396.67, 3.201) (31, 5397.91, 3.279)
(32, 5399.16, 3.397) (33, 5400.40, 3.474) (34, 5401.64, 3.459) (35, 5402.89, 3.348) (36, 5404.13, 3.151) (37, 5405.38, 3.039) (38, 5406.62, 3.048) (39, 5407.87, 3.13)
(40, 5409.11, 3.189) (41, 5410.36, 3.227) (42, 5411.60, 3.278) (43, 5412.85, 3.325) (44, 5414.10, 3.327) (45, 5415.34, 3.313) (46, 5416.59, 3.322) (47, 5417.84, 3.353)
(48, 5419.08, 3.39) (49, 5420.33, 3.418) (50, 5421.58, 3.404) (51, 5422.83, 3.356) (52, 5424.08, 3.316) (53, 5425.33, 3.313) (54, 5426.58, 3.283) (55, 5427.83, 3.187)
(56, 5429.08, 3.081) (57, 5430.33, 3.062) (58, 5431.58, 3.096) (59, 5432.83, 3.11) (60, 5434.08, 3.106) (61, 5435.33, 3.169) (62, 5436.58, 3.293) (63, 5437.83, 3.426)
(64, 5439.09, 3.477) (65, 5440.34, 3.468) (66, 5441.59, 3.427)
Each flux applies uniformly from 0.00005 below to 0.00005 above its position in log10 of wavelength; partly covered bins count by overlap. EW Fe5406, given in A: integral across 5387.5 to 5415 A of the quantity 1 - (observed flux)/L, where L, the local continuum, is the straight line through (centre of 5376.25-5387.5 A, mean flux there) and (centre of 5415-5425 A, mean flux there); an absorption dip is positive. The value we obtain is 1.0 A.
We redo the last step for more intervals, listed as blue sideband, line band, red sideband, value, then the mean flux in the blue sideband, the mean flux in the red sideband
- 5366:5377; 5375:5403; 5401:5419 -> -1.3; 3.2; 3.26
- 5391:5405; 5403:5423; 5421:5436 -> -0.1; 3.29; 3.21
